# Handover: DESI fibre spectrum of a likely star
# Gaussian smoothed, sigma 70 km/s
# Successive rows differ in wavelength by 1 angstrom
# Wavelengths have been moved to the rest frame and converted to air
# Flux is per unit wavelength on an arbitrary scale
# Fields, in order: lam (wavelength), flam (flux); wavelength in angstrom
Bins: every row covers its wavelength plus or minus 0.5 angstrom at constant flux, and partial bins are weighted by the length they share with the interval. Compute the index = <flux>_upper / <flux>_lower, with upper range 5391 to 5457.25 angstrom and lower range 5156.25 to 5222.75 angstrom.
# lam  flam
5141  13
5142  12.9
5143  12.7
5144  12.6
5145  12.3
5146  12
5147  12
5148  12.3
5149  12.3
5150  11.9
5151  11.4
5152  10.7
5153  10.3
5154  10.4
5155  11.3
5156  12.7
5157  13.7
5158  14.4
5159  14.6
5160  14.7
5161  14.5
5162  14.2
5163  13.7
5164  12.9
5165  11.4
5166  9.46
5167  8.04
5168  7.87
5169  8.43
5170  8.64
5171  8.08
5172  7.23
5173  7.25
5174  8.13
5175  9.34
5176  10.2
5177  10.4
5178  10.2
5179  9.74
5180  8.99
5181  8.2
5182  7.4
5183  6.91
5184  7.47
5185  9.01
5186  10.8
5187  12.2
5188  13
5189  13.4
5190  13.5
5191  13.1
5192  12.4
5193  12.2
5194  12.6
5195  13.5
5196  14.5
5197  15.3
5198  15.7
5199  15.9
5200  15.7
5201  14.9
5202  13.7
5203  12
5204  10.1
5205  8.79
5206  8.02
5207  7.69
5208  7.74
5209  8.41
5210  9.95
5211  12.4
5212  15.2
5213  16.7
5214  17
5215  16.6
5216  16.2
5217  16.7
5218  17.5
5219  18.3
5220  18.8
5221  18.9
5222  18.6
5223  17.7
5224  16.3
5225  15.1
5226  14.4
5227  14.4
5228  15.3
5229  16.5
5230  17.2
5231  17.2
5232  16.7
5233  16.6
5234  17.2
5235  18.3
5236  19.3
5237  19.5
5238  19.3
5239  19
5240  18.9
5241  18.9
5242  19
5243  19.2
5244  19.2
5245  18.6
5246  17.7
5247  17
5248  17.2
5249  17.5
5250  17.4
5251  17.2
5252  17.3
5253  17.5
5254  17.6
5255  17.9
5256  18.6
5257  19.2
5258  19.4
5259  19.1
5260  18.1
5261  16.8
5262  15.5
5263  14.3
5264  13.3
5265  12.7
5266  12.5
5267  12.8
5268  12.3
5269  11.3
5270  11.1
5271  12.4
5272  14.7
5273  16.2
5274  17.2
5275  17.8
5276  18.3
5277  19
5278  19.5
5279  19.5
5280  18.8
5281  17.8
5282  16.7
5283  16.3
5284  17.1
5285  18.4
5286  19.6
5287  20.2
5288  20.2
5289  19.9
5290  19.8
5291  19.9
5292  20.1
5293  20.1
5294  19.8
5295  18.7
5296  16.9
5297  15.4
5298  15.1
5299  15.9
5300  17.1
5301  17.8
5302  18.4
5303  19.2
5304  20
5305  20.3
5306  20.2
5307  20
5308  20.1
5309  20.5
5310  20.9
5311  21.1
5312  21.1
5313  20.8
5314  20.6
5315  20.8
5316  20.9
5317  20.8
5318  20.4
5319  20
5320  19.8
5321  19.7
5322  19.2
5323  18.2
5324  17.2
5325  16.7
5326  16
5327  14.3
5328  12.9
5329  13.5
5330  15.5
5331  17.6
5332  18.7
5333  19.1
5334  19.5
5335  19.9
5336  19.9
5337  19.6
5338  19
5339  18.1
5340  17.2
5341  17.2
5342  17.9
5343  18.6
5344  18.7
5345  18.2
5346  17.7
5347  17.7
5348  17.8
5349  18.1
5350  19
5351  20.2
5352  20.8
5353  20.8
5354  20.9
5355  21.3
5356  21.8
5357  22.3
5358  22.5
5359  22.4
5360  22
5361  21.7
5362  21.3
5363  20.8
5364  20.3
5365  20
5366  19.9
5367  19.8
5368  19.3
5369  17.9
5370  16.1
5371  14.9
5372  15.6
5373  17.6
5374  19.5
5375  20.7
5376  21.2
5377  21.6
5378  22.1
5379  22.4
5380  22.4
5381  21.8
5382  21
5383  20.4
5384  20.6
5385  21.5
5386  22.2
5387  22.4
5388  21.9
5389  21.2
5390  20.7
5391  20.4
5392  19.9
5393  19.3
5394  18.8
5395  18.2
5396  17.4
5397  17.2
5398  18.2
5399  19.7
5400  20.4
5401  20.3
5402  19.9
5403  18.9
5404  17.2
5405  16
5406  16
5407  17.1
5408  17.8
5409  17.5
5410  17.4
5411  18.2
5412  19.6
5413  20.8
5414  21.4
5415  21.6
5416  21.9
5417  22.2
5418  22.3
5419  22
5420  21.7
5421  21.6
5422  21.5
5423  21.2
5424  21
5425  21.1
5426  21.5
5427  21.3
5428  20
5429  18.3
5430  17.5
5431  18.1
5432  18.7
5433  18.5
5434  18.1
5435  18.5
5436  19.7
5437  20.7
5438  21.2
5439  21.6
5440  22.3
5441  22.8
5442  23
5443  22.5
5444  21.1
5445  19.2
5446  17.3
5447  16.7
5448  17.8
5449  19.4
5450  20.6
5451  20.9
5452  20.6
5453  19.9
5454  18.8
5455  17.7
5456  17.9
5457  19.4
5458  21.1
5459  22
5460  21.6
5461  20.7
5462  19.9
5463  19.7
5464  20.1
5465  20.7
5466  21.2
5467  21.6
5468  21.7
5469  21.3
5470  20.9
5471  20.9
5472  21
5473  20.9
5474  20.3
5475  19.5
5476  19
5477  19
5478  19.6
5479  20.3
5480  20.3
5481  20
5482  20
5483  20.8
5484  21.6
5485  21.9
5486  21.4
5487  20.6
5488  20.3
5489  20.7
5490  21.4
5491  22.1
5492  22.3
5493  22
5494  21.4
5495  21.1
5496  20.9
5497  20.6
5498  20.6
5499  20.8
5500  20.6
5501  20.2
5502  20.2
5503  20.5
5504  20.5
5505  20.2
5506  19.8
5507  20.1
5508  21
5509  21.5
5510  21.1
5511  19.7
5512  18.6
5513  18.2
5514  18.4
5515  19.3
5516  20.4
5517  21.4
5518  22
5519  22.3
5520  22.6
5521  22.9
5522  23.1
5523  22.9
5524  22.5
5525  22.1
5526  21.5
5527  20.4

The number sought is 1.61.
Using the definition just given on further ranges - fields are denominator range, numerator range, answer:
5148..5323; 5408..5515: 1.32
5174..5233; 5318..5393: 1.47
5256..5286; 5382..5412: 1.18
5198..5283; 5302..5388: 1.22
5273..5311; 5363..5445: 1.07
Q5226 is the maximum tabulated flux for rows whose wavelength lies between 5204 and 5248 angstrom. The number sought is 19.5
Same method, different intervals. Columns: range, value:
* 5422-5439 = 21.6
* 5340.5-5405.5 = 22.5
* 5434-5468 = 23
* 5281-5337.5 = 21.1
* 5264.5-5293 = 20.2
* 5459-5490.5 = 22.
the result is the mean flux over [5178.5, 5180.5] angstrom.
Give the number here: 9.37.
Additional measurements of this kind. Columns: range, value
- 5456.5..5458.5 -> 20.2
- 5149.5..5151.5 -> 11.7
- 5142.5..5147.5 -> 12.3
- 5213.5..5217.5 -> 16.6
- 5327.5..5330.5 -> 14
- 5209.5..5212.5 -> 12.5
